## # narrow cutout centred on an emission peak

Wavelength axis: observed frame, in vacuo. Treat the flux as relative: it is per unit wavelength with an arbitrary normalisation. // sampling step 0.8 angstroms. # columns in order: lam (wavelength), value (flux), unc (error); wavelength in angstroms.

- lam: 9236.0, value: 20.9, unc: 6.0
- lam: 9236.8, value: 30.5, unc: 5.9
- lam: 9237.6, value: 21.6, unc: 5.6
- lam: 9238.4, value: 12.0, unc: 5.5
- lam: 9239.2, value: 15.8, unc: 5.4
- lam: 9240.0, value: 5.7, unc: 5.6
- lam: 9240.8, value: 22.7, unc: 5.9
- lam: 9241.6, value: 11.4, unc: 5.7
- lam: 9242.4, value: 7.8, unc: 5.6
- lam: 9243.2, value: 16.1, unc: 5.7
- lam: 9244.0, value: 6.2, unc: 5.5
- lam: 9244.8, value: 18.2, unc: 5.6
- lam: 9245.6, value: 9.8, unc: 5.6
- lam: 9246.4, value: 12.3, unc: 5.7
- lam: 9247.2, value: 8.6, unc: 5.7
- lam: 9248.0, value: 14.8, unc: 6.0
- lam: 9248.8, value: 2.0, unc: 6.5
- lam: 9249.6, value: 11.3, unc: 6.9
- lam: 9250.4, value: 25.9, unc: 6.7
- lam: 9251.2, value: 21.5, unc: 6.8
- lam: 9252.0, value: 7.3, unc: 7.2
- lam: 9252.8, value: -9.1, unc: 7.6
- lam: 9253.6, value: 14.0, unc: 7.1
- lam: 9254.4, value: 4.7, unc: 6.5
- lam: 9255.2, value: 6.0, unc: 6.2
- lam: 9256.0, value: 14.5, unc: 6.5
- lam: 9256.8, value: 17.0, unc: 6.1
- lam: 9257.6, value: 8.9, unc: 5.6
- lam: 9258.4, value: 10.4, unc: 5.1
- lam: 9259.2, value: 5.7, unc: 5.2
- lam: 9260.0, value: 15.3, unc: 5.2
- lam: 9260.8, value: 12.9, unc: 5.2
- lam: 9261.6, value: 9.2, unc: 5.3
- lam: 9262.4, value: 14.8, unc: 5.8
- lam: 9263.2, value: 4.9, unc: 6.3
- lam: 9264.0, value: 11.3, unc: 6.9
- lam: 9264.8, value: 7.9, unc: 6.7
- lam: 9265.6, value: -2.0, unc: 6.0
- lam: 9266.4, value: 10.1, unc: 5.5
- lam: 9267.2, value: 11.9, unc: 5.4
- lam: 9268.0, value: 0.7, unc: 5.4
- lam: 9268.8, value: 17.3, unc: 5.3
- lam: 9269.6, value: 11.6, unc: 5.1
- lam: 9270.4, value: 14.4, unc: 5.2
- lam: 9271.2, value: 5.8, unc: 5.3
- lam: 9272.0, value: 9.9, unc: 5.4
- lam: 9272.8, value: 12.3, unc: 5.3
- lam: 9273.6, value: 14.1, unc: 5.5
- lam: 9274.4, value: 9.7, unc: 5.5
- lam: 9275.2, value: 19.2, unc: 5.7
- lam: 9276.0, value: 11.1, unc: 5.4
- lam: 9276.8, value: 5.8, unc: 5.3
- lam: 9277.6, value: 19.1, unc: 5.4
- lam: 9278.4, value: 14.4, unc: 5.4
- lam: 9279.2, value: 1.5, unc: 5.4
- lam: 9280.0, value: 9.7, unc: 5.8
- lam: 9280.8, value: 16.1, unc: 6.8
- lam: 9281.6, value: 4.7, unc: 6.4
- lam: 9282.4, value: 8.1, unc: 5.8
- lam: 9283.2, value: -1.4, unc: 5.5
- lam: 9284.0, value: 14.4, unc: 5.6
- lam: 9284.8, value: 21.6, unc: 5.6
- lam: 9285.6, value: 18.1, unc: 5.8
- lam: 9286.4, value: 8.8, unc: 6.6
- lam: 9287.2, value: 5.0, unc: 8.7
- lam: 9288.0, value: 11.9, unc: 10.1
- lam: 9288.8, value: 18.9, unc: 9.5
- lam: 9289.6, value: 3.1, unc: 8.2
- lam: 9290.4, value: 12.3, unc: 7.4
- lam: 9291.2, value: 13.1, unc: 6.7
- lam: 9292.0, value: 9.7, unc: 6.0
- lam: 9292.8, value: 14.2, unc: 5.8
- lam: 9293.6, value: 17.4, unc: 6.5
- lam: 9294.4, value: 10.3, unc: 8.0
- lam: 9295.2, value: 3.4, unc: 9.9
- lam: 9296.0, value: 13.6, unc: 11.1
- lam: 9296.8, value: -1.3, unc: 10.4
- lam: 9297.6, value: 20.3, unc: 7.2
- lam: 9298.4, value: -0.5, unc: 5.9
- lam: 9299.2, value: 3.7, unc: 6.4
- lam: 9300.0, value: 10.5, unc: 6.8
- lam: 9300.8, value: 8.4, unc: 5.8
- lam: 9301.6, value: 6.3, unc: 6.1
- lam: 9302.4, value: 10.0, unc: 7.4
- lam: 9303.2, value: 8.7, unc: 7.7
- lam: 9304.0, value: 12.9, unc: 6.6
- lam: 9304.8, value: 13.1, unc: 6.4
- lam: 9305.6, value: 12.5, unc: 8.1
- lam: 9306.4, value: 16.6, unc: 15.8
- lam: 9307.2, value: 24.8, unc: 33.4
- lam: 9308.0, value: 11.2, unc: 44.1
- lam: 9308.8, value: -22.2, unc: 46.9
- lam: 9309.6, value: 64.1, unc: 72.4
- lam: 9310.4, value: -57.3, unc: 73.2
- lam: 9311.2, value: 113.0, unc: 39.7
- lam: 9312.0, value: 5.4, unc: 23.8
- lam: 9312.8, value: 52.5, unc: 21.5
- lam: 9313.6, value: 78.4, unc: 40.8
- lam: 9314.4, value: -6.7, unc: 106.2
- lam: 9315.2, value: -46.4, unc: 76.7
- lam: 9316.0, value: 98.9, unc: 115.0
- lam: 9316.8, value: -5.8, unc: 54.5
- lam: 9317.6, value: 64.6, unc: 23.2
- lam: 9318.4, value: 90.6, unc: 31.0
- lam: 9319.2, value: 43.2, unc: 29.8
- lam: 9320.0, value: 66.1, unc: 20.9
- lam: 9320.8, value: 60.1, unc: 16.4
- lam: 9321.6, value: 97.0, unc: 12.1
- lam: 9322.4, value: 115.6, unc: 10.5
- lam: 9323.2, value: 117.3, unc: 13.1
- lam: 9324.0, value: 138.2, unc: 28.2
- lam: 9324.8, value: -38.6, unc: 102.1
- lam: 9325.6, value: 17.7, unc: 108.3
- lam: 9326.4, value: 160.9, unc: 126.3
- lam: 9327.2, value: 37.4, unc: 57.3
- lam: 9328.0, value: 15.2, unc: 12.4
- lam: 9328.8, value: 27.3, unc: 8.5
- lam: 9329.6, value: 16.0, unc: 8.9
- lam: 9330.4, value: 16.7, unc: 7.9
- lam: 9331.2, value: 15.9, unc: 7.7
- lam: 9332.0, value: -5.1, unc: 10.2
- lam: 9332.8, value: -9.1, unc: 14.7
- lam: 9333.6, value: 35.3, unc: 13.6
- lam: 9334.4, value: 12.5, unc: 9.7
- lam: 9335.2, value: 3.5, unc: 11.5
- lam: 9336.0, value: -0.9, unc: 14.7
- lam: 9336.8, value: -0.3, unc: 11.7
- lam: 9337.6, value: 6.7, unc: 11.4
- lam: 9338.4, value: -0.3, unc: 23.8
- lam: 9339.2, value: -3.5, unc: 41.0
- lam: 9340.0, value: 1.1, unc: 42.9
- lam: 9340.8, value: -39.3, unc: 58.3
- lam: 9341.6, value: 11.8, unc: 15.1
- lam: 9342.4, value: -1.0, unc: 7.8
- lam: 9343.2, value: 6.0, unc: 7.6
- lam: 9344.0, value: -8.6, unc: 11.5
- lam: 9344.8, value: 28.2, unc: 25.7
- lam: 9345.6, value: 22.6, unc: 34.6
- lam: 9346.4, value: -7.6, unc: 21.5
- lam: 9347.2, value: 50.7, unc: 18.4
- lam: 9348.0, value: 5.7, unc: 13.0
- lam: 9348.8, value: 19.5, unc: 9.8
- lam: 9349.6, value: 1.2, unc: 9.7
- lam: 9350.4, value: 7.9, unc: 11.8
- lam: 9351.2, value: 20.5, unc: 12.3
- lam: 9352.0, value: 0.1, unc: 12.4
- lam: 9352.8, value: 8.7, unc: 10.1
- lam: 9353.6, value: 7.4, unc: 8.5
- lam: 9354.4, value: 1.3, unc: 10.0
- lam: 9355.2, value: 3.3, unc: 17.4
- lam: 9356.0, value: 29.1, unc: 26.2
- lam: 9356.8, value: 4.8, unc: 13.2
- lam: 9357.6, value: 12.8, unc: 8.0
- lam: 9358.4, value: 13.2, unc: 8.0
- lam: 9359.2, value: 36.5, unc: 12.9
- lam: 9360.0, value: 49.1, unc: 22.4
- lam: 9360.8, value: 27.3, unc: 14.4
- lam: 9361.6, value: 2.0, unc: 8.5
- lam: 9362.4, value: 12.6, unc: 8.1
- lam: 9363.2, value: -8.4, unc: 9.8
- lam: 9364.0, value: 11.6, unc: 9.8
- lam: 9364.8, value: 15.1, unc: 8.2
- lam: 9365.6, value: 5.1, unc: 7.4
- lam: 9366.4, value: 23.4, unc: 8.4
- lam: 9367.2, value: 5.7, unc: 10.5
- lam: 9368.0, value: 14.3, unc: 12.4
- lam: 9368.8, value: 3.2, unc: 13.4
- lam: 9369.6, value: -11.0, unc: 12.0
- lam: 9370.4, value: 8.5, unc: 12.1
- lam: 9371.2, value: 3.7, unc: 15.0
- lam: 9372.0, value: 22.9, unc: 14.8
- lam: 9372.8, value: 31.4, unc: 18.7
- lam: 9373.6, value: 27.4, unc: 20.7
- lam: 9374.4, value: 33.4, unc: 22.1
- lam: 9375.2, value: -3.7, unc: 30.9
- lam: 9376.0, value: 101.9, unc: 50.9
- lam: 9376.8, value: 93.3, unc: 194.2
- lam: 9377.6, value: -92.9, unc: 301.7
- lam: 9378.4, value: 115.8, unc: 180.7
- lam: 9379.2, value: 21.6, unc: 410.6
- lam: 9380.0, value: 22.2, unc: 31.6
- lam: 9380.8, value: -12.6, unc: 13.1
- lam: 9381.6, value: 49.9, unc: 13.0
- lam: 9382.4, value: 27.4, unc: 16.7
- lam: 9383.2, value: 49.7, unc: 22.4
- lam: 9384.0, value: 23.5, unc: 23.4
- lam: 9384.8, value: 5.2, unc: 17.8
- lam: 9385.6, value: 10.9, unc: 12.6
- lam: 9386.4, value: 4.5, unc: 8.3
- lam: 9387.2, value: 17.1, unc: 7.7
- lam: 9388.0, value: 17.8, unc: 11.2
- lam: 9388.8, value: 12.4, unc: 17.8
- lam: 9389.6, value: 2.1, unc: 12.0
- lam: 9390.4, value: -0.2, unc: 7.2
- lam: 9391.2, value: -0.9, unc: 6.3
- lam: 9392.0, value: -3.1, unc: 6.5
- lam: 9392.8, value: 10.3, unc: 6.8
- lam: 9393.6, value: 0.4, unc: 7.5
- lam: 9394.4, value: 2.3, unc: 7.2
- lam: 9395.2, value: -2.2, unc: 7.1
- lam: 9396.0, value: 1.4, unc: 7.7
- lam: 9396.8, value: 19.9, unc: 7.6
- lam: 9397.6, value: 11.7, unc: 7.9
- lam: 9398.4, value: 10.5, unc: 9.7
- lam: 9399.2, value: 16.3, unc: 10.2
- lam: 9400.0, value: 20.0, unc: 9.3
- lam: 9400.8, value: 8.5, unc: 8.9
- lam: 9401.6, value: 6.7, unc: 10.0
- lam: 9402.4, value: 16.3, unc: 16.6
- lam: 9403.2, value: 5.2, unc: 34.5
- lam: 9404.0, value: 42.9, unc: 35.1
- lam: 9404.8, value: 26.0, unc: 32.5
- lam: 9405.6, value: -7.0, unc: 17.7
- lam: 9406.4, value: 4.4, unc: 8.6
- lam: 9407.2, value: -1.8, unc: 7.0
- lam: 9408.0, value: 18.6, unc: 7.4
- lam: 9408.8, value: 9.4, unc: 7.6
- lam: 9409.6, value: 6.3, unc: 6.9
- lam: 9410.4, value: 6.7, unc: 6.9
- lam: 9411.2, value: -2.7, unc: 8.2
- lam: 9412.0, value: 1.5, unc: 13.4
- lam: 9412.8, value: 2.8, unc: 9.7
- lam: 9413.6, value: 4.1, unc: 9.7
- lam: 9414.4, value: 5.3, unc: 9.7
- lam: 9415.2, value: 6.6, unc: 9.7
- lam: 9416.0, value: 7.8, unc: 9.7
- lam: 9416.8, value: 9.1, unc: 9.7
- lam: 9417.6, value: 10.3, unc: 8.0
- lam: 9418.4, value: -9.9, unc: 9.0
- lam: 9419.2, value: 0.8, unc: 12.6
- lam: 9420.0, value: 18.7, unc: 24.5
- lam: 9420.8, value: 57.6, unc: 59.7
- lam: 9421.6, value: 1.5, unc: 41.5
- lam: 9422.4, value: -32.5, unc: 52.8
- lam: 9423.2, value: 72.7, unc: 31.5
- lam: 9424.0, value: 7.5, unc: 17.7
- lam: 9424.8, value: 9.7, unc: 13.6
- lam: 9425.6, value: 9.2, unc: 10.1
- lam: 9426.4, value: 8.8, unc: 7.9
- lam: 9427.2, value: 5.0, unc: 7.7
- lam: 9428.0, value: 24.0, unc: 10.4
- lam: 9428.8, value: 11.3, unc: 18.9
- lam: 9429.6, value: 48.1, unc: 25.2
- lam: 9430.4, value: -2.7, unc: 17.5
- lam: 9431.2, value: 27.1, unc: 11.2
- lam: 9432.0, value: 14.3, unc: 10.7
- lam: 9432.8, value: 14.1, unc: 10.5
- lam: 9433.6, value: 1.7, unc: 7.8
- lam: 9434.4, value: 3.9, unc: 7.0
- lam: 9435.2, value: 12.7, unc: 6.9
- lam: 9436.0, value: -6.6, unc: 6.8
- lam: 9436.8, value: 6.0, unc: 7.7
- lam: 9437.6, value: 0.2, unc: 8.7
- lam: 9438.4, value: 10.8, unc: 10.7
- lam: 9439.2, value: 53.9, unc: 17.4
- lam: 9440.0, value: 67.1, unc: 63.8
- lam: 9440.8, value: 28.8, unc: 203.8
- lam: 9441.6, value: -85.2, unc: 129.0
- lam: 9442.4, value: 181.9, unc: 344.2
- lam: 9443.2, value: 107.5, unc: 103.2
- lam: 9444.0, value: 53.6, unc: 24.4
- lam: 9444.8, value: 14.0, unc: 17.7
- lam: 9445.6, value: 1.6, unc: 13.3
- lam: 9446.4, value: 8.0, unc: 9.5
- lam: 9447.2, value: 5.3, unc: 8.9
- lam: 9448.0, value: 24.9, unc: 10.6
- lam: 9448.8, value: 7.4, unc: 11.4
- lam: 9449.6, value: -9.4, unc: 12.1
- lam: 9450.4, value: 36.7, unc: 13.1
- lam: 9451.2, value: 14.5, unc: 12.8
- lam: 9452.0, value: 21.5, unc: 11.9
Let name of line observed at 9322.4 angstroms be [O III]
